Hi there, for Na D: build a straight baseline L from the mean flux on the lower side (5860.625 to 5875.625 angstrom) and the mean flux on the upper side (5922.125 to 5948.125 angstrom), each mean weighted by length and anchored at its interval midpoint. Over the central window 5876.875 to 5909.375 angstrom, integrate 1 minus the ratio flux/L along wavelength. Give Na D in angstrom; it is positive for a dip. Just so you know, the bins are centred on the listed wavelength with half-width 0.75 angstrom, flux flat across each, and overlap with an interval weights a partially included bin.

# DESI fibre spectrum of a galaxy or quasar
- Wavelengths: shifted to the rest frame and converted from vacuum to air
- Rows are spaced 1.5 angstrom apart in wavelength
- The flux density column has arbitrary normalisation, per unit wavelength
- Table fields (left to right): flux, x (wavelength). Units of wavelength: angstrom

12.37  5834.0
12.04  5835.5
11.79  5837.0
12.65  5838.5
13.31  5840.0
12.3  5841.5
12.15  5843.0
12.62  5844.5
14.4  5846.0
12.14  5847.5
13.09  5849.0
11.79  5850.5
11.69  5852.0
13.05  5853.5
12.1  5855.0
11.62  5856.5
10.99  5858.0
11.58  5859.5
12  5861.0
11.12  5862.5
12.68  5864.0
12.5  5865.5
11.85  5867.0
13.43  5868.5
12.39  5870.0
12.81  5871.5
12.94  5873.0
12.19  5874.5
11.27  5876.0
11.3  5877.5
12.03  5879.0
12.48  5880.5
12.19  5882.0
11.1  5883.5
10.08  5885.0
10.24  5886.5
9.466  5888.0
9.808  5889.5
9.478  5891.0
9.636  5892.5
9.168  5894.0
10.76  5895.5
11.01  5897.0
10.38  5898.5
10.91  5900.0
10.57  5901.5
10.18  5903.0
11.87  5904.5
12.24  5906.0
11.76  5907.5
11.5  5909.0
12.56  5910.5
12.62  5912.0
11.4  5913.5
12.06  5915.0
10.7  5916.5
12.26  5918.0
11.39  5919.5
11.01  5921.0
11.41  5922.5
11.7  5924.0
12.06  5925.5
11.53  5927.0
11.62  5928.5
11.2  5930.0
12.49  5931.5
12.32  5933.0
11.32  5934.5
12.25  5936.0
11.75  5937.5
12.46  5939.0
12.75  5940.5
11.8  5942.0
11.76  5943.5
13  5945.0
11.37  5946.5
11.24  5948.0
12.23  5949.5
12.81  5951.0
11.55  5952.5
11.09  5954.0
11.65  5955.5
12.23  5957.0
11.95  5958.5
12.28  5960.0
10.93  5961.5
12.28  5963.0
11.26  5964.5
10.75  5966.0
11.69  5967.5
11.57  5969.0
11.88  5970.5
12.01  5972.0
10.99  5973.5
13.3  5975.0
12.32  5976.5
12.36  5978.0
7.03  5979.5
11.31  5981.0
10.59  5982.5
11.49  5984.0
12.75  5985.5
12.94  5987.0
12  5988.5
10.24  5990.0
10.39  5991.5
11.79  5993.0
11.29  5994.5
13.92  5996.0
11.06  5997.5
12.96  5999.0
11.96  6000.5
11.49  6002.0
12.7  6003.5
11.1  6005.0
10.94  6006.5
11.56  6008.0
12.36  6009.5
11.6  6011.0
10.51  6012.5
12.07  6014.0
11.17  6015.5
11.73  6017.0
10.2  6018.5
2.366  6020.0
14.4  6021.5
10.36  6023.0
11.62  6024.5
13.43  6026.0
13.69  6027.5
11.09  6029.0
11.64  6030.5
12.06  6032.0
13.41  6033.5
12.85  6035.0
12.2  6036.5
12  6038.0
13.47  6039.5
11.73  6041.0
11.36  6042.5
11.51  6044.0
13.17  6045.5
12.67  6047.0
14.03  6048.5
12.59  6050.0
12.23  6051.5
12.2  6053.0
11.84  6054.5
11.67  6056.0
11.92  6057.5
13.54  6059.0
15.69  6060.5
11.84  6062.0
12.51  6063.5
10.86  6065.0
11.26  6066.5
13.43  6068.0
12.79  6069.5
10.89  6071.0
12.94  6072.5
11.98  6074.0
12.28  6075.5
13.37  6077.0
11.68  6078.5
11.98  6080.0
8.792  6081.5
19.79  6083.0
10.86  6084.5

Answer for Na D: 3.7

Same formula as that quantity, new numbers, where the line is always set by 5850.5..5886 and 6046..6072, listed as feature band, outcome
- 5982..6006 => 1.0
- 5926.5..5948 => 0.3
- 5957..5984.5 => 1.7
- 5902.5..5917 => 0.4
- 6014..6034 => 1.7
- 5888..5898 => 1.7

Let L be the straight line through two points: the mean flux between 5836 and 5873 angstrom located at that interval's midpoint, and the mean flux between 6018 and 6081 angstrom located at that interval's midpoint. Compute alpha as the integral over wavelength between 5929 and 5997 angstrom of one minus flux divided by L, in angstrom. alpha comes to 2.6 angstrom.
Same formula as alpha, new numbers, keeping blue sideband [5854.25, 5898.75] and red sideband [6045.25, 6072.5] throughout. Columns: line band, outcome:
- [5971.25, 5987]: 0.7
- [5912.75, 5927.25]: 0.1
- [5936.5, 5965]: -0.2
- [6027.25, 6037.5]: 0.0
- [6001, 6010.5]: 0.4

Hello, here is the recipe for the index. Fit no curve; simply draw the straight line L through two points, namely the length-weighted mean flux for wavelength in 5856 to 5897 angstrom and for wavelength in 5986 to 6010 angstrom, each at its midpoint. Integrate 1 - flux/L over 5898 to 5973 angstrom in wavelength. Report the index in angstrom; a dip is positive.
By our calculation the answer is -0.89 angstrom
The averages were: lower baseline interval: 11.4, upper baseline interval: 11.8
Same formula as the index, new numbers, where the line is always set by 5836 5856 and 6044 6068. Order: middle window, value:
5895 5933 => 3.1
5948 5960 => 0.6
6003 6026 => 2.7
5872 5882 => 0.4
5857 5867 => 0.6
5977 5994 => 1.8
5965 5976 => 0.7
